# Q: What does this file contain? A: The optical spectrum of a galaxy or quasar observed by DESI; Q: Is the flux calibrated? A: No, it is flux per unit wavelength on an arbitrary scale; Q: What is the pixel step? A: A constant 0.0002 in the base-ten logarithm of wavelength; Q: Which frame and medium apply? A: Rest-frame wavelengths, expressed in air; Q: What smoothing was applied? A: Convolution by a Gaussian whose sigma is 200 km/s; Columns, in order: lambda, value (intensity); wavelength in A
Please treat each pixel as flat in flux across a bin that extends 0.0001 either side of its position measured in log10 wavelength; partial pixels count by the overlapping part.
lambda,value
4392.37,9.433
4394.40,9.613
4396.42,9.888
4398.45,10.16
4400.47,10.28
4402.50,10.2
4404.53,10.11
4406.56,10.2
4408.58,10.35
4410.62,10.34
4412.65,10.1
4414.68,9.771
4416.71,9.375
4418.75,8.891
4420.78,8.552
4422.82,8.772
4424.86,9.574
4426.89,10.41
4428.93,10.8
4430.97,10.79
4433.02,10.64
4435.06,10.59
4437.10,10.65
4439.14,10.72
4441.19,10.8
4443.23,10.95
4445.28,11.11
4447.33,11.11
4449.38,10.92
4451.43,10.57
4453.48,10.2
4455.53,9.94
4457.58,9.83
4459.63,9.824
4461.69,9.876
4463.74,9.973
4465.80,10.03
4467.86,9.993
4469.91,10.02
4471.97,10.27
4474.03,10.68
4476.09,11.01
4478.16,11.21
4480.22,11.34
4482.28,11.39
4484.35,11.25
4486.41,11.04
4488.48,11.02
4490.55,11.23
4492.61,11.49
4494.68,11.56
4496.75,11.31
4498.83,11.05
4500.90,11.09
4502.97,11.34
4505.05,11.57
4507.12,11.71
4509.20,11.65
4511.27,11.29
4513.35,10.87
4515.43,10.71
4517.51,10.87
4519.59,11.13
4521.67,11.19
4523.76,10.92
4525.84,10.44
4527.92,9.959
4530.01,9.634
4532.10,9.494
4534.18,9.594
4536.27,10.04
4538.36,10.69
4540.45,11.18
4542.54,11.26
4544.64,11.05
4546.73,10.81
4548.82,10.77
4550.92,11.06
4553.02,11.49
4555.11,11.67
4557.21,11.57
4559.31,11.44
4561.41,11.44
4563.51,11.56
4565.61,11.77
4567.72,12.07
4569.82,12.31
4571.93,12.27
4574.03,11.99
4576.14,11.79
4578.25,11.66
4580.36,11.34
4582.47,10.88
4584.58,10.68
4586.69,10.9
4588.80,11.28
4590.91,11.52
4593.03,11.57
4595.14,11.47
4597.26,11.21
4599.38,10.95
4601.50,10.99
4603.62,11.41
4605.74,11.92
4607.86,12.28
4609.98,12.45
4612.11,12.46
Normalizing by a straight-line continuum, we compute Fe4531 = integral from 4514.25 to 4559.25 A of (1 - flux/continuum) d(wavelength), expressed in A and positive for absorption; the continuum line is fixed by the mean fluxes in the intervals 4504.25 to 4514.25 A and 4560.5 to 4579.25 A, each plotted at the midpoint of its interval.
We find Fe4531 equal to 3.4 A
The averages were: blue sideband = 11.4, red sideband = 11.9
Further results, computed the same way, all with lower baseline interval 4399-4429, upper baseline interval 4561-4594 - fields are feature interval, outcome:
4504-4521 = -0.55 A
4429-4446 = -1.18 A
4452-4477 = 0.54 A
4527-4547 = 1.40 A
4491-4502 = -0.61 A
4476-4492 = -0.96 A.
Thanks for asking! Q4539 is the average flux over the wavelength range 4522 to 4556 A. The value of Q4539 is 10.6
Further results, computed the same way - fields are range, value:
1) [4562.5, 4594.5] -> 11.6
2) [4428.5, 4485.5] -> 10.6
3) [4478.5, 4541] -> 10.9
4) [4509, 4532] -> 10.7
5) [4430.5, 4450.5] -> 10.8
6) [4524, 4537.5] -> 9.94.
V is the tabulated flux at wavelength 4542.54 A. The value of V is 11.26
